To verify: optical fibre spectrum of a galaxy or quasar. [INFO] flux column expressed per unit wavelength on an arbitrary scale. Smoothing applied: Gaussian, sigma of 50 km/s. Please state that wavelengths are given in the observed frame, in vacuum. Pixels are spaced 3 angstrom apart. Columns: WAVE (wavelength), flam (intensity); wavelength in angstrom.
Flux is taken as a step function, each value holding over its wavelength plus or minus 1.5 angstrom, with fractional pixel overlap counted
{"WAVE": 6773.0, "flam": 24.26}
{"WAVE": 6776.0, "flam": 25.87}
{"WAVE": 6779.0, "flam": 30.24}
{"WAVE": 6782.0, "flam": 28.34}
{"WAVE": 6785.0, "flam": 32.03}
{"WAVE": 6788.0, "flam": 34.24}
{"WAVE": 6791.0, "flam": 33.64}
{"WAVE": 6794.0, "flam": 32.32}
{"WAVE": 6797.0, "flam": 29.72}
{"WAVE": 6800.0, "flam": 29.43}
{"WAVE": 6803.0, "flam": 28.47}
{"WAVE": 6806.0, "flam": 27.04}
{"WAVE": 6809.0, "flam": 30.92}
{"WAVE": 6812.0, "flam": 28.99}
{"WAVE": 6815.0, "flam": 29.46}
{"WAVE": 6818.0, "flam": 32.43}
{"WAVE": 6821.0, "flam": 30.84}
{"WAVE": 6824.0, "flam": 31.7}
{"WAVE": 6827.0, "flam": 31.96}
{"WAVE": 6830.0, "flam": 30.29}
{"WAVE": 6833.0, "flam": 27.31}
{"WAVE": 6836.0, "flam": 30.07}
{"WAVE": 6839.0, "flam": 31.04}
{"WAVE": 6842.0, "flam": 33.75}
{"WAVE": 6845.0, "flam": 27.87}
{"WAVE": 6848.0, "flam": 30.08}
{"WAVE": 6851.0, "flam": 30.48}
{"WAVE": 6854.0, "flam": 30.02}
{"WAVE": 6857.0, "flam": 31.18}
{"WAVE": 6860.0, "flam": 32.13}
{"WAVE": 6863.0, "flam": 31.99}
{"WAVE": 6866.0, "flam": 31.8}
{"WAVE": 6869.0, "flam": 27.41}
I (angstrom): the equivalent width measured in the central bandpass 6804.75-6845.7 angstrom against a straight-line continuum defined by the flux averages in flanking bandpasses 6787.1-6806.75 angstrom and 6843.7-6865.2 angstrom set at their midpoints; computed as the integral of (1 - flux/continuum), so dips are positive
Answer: 0.4 angstrom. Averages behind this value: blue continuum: 30.7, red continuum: 30.6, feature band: 30.3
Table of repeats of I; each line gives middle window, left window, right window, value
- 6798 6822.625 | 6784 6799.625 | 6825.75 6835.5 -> 1.1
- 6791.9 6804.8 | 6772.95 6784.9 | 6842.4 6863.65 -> -0.6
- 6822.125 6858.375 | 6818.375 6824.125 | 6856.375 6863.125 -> 1.3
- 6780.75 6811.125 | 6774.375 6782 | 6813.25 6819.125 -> -1.4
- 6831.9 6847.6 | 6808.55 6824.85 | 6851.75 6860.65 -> 0.4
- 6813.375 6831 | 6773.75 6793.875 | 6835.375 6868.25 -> -0.2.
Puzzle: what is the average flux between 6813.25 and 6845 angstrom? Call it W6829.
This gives 30.7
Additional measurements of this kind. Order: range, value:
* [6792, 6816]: 29.6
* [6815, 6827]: 31.4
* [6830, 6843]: 30.4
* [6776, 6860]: 30.5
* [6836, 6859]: 30.6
